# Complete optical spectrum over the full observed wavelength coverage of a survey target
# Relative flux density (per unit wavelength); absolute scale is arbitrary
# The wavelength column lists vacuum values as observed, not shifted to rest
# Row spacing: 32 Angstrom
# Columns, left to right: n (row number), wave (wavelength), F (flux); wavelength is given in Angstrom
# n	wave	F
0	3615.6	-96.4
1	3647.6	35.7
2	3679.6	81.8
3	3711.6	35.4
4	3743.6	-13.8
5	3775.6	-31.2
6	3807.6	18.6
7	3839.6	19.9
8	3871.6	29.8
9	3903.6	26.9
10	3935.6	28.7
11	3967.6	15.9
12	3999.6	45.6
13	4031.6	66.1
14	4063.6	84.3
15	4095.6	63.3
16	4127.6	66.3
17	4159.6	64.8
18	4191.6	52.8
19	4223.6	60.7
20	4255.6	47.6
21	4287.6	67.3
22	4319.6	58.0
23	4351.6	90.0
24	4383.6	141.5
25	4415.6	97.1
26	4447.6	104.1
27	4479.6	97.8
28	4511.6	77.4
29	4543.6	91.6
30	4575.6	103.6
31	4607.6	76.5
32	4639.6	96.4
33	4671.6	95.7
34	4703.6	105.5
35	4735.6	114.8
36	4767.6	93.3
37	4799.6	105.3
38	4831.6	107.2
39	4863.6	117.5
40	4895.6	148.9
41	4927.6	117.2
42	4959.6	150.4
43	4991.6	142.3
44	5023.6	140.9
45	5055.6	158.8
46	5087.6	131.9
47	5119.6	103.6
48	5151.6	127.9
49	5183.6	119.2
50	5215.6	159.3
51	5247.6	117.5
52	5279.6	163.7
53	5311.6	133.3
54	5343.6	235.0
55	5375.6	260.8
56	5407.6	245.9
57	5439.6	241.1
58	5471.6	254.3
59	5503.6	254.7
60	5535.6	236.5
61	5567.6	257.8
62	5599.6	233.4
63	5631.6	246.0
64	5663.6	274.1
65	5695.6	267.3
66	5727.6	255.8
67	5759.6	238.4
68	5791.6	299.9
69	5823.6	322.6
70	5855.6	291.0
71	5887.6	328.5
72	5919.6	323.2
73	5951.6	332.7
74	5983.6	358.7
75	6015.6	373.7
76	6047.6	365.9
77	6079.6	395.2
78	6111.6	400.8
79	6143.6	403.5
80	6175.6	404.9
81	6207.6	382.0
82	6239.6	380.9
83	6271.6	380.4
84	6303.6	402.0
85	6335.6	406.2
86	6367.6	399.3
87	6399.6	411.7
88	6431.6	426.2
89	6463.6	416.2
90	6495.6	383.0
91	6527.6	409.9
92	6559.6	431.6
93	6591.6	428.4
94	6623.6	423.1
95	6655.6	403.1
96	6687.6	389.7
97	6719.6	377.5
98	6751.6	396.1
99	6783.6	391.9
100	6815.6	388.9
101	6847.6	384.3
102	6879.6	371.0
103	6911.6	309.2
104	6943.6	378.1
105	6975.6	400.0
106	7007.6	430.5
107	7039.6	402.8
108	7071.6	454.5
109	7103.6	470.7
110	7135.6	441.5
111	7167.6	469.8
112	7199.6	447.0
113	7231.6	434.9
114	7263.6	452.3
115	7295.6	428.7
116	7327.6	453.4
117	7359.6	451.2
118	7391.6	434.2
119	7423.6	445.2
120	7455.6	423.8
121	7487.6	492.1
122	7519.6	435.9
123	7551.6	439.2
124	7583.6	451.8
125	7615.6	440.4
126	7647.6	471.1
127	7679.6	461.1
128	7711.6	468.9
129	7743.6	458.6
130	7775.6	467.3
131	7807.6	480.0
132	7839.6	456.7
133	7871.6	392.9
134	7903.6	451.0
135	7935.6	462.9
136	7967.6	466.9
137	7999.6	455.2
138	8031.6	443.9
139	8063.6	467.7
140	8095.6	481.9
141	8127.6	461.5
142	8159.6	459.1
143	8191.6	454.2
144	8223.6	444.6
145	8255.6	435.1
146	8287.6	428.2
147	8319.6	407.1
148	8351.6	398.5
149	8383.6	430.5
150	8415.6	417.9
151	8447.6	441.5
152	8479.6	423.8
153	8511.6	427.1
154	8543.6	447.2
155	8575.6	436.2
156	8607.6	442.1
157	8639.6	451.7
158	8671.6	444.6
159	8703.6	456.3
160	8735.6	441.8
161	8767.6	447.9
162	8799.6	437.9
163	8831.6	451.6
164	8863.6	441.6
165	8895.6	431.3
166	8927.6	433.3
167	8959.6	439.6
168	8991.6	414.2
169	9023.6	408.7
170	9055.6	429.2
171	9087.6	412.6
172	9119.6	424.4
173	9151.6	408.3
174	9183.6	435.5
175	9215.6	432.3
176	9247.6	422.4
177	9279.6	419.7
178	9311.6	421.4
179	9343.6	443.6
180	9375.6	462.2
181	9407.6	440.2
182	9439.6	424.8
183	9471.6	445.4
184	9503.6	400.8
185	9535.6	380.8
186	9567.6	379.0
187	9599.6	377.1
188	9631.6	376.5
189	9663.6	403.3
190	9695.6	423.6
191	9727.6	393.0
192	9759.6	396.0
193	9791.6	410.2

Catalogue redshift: 0.336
